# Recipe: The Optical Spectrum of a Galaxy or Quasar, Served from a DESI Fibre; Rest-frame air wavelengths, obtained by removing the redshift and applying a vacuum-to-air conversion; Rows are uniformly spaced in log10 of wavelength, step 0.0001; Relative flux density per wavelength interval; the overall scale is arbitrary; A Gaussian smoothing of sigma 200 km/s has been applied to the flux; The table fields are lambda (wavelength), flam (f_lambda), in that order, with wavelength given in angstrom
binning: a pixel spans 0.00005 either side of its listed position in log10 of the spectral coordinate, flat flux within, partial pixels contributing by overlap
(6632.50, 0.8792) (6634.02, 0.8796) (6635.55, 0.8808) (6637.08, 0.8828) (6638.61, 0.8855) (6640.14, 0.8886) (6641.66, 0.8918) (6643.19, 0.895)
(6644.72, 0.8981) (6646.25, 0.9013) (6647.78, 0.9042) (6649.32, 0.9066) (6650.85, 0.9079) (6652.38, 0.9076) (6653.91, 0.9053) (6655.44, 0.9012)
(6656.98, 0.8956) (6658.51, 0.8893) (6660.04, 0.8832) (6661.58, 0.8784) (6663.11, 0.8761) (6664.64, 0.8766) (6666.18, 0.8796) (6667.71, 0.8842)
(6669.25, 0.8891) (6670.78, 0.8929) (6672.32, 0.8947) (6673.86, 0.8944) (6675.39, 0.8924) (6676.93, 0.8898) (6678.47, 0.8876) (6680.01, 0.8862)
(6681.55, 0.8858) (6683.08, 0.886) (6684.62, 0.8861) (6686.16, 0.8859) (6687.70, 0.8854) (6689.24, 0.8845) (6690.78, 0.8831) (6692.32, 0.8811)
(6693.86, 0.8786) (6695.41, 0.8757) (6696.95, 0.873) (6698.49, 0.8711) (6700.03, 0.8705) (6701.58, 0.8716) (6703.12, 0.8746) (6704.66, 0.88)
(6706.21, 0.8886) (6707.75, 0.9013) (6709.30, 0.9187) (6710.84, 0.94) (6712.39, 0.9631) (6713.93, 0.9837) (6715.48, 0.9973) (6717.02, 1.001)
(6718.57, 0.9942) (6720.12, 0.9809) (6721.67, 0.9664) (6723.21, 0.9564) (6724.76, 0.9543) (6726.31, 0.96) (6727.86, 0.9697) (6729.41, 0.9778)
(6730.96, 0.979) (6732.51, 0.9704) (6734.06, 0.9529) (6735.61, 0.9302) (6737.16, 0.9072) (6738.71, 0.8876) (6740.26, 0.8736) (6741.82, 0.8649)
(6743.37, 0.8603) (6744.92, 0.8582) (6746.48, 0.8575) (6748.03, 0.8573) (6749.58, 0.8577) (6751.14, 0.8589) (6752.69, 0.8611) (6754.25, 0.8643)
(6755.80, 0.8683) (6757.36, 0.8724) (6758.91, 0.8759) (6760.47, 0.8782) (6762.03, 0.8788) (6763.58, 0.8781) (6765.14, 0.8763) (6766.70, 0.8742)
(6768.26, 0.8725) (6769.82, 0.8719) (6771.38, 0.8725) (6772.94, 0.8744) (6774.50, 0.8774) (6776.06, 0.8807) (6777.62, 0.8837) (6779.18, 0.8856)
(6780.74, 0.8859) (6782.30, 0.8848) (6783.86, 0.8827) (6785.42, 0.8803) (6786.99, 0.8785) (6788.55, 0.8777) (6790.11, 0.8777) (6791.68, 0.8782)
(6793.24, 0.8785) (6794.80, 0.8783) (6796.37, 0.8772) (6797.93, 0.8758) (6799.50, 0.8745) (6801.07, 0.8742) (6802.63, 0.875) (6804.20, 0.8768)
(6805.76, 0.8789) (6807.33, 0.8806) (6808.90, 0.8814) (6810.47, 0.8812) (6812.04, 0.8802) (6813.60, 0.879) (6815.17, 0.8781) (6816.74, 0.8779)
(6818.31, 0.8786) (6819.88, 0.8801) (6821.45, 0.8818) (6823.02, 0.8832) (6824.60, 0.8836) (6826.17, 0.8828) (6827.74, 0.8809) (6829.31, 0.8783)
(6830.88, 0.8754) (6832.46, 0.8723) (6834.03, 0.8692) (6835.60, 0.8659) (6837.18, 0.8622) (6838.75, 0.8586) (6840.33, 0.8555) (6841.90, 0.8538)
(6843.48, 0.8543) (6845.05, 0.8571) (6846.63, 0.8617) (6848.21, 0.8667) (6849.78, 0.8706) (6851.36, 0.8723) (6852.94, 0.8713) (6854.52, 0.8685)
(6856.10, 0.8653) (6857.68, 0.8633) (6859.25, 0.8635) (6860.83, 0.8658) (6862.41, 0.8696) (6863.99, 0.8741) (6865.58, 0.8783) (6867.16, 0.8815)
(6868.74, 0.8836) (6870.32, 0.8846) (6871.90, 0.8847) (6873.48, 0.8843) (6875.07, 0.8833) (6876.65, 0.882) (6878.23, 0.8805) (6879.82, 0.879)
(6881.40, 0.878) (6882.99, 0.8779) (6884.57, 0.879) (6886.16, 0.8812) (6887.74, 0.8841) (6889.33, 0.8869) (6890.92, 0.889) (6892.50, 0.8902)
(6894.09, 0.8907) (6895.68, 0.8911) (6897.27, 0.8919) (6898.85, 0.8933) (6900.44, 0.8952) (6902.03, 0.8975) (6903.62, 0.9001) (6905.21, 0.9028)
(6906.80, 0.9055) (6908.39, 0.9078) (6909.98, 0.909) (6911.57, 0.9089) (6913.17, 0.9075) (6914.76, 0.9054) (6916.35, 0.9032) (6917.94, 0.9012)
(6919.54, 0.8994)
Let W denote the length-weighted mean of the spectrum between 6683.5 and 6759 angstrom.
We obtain 0.909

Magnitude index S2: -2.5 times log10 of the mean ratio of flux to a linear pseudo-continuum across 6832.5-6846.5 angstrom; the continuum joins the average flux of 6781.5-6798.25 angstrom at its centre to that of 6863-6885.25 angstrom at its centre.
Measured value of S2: 0.02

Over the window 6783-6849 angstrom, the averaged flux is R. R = 0.874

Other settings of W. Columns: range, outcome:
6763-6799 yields 0.878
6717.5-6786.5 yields 0.899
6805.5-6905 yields 0.877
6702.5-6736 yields 0.952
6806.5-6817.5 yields 0.88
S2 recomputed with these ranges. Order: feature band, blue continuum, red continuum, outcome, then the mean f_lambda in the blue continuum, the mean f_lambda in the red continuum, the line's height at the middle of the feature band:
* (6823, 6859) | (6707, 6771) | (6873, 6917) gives 0.04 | 0.913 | 0.892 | 0.899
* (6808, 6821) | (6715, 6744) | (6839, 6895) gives 0.03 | 0.946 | 0.874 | 0.902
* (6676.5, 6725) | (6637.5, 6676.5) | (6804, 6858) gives -0.03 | 0.893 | 0.872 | 0.888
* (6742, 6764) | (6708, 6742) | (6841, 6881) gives 0.08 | 0.952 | 0.872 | 0.935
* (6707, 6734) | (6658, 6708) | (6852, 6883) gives -0.10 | 0.883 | 0.876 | 0.882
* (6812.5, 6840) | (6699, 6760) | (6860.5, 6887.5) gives 0.02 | 0.915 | 0.88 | 0.891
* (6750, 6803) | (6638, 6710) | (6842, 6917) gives 0.01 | 0.889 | 0.883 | 0.886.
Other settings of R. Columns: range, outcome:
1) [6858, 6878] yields 0.878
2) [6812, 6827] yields 0.881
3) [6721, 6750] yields 0.919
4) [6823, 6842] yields 0.871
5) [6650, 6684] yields 0.89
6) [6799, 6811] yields 0.878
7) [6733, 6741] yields 0.913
